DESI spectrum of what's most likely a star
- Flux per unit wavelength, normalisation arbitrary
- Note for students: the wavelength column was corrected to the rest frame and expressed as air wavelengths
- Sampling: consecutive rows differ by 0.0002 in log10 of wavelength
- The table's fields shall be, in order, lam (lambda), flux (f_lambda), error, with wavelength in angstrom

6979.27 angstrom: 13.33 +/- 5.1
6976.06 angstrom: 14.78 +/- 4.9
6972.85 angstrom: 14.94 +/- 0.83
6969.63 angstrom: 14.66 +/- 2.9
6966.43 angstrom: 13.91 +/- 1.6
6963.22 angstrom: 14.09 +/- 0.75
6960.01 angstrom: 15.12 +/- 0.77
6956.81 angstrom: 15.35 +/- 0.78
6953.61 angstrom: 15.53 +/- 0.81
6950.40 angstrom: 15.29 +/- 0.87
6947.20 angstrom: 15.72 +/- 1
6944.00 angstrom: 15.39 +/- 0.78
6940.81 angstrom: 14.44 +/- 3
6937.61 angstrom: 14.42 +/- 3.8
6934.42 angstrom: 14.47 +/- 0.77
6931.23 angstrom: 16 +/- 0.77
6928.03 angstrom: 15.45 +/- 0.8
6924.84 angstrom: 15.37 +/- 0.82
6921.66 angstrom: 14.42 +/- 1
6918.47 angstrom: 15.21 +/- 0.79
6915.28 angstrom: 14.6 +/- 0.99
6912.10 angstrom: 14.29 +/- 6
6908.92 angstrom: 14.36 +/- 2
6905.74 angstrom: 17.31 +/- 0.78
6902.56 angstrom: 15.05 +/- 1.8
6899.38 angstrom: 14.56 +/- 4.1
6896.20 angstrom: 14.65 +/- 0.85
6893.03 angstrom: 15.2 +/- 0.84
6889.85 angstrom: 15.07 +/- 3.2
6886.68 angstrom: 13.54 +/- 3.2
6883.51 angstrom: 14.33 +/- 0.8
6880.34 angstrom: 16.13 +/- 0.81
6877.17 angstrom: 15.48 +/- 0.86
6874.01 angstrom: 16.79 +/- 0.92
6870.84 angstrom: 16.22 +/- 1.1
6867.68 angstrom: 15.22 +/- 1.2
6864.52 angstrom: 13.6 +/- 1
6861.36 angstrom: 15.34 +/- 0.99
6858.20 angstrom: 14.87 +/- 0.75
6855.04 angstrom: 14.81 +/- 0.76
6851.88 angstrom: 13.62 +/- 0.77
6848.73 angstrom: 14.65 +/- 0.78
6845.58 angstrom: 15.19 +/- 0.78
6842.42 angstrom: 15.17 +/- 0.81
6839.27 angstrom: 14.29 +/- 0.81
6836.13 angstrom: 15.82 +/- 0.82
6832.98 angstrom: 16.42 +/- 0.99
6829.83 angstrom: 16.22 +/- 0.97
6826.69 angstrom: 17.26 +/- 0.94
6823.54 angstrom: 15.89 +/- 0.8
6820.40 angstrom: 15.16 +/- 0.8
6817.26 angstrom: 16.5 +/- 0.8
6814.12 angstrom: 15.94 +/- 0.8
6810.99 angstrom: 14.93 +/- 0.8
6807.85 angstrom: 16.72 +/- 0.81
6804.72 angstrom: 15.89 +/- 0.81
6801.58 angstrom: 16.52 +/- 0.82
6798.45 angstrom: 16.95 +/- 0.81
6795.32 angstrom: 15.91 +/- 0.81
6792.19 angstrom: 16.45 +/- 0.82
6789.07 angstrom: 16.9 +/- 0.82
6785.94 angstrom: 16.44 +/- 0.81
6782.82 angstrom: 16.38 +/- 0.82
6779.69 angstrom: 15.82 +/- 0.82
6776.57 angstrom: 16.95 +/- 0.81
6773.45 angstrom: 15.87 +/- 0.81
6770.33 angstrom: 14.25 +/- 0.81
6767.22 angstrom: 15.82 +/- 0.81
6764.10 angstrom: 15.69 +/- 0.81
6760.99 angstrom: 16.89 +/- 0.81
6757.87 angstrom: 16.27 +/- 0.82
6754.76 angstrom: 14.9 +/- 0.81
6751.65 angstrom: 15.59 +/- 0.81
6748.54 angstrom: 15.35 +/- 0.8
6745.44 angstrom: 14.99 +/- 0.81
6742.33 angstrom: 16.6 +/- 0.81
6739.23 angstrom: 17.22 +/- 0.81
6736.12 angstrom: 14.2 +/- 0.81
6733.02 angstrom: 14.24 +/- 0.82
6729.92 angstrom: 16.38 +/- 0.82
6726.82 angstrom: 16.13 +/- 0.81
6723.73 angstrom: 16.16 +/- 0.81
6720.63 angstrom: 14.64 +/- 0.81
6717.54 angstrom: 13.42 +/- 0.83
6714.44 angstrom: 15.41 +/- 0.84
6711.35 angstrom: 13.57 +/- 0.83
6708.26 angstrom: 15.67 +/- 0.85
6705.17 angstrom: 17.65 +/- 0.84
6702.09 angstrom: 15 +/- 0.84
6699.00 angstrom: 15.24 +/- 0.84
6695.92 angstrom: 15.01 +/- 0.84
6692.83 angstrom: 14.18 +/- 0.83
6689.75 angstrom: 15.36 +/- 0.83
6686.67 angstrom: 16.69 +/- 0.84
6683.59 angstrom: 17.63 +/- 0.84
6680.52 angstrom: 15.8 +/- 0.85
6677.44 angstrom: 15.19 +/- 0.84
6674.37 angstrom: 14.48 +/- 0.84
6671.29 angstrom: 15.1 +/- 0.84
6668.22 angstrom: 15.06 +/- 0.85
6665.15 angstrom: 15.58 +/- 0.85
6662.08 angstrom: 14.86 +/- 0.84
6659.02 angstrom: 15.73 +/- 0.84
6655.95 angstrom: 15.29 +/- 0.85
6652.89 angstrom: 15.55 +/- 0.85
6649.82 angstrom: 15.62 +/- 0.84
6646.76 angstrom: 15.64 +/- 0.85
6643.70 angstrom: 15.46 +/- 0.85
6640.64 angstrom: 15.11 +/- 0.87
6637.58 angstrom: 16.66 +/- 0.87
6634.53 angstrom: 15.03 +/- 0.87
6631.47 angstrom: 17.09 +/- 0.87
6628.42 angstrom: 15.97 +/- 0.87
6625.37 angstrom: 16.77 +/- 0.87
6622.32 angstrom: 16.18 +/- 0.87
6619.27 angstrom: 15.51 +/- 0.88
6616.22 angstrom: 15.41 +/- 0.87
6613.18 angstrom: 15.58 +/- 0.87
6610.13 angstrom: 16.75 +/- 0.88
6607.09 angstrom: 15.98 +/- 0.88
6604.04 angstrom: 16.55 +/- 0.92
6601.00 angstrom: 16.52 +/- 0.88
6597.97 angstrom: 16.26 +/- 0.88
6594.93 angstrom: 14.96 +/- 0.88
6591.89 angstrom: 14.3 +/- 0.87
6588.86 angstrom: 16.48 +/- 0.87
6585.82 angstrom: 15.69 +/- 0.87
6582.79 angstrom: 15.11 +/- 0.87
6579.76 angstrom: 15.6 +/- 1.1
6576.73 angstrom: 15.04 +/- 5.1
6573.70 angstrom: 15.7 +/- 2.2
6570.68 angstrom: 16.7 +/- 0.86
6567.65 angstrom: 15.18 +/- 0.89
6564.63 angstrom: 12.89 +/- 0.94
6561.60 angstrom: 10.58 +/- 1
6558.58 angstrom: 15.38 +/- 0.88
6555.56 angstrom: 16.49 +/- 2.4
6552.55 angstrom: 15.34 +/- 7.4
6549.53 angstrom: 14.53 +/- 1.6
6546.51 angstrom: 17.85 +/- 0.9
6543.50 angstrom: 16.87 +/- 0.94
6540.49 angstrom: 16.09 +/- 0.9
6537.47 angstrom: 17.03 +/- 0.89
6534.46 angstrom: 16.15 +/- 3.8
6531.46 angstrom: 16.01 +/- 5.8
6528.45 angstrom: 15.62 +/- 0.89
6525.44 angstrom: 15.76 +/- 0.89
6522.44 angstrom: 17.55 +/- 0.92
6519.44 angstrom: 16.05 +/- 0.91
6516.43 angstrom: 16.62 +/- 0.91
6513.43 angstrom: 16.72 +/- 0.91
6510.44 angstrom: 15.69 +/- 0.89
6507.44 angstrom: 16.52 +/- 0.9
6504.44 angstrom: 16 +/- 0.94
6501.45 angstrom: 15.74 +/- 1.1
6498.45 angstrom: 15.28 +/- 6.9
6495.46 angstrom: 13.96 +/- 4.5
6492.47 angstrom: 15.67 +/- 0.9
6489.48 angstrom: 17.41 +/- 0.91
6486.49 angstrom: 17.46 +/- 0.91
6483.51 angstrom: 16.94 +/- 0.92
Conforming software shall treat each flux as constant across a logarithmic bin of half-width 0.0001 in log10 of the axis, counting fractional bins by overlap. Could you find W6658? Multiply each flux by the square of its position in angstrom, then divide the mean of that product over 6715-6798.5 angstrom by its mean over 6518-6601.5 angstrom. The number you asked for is 1.1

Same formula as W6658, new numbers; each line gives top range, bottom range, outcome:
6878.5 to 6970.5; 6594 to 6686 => 1.03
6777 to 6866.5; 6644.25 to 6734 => 1.06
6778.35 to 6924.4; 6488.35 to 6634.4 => 1.07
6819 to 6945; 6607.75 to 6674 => 1.04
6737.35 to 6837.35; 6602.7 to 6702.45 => 1.07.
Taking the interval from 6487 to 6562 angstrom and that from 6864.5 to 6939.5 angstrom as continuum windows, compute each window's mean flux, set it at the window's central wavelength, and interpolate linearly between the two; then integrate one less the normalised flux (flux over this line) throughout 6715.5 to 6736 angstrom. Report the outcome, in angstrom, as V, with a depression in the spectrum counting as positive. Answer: 0.5 angstrom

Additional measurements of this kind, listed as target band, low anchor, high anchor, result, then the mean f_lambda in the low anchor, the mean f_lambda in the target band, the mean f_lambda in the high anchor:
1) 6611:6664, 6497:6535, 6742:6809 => 1.1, 16.1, 15.7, 16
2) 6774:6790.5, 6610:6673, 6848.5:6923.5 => -1.3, 15.7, 16.5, 15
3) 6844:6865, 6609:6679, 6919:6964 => 0.9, 15.6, 14.6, 15.1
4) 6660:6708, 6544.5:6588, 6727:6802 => 0.3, 15.2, 15.5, 15.9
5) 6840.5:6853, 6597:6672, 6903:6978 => 0.5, 15.8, 14.7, 15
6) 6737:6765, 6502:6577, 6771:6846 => 0.2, 15.8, 15.9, 16.1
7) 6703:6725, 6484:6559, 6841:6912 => 0.5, 16.2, 15.2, 15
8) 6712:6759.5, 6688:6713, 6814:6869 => -0.5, 15.2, 15.4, 15.3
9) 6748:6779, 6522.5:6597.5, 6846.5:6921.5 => -1.2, 15.5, 15.8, 15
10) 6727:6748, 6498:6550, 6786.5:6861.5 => 0.4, 16.3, 15.6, 15.7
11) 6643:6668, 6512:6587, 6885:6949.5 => 0.1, 15.7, 15.4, 15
